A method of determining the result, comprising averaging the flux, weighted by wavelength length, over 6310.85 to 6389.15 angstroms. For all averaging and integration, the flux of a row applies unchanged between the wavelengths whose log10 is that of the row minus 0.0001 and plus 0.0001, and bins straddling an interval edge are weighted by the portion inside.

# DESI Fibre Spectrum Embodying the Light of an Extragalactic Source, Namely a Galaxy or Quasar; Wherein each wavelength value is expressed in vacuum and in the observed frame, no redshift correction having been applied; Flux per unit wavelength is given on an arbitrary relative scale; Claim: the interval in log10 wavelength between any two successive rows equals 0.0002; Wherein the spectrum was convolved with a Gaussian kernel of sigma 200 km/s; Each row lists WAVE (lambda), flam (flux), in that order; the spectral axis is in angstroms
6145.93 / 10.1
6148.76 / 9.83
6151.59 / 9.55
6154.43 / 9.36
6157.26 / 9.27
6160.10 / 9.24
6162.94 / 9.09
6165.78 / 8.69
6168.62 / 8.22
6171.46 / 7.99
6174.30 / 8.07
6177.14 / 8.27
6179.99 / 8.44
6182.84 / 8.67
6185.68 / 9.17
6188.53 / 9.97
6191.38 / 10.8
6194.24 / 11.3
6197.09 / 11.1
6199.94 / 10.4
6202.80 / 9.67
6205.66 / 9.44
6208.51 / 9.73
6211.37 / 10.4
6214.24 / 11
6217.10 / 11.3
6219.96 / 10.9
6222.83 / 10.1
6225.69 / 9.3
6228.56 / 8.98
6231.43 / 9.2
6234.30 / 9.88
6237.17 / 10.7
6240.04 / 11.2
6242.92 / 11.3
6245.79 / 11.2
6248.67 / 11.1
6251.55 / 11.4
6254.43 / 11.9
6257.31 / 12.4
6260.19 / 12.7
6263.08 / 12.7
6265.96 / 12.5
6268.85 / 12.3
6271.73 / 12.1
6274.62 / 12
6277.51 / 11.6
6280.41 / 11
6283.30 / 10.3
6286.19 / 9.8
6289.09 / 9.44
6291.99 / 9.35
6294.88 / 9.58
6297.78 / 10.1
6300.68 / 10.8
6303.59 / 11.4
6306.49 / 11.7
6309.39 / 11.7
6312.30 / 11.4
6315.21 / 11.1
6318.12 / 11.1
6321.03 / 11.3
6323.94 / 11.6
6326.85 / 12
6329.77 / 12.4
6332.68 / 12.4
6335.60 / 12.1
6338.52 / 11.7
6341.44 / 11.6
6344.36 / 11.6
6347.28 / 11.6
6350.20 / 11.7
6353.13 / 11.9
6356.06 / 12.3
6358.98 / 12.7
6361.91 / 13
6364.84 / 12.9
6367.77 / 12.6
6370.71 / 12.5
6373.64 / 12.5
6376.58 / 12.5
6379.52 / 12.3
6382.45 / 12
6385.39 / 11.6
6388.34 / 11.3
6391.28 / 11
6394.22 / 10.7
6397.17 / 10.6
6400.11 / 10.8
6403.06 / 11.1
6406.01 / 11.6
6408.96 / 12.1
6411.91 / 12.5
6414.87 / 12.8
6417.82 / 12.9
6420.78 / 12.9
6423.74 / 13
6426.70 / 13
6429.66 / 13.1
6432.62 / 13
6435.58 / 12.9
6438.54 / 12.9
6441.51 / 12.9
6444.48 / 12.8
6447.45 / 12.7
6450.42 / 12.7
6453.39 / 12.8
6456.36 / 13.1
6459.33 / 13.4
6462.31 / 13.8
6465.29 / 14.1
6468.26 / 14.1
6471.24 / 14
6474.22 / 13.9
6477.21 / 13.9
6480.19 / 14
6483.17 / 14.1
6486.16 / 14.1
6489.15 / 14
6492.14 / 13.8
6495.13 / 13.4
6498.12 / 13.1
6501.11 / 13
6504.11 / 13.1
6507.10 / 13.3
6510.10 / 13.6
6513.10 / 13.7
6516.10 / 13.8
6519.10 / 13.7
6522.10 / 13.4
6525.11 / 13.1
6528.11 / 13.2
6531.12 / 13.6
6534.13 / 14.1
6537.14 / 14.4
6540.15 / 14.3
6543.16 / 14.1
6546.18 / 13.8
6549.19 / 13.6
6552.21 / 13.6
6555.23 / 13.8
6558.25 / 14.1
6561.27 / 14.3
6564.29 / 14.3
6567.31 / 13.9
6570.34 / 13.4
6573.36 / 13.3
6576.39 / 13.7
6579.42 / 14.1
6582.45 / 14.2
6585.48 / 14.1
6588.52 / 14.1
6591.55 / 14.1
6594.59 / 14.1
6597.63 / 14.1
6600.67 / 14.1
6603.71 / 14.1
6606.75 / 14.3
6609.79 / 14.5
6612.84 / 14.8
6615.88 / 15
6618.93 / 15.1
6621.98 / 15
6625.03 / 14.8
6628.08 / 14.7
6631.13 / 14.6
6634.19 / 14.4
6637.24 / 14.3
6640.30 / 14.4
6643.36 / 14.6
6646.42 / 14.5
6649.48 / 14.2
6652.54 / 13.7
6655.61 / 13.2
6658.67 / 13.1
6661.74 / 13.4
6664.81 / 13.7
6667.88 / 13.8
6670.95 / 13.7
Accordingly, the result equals 12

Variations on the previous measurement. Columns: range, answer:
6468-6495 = 14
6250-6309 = 11.3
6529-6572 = 13.9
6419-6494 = 13.4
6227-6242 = 10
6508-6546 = 13.7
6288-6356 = 11.3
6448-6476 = 13.5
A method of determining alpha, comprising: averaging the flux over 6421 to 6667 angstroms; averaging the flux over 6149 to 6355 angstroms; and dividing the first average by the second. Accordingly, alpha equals 1.30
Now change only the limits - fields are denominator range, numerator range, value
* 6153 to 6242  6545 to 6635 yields 1.47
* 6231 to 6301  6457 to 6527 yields 1.23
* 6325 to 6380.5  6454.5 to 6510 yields 1.12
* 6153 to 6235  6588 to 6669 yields 1.49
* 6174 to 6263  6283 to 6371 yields 1.10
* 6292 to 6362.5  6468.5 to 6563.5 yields 1.19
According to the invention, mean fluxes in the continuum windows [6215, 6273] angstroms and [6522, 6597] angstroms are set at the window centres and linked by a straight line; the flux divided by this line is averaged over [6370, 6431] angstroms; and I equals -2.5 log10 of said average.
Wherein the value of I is 0.04 mag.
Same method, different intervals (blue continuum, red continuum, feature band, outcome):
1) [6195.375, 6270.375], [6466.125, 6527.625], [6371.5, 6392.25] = 0.046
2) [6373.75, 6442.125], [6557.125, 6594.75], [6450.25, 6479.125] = -0.071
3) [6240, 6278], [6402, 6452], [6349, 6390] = 0.012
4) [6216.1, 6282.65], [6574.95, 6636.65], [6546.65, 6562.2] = 0.006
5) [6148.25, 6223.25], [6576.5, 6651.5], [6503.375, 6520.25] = -0.023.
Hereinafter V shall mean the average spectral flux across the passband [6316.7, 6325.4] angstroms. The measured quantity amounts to 11.3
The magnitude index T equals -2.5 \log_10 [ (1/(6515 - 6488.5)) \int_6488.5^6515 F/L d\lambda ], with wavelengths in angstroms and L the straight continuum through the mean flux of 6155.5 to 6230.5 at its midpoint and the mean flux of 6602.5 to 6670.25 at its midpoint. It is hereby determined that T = -0.05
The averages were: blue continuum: 9.59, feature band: 13.4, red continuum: 14.3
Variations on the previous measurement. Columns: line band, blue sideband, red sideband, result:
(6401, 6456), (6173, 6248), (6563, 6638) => -0.02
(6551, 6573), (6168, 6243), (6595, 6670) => -0.03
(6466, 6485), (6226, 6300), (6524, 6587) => -0.08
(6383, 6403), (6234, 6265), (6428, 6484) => 0.16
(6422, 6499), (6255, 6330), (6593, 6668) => -0.05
